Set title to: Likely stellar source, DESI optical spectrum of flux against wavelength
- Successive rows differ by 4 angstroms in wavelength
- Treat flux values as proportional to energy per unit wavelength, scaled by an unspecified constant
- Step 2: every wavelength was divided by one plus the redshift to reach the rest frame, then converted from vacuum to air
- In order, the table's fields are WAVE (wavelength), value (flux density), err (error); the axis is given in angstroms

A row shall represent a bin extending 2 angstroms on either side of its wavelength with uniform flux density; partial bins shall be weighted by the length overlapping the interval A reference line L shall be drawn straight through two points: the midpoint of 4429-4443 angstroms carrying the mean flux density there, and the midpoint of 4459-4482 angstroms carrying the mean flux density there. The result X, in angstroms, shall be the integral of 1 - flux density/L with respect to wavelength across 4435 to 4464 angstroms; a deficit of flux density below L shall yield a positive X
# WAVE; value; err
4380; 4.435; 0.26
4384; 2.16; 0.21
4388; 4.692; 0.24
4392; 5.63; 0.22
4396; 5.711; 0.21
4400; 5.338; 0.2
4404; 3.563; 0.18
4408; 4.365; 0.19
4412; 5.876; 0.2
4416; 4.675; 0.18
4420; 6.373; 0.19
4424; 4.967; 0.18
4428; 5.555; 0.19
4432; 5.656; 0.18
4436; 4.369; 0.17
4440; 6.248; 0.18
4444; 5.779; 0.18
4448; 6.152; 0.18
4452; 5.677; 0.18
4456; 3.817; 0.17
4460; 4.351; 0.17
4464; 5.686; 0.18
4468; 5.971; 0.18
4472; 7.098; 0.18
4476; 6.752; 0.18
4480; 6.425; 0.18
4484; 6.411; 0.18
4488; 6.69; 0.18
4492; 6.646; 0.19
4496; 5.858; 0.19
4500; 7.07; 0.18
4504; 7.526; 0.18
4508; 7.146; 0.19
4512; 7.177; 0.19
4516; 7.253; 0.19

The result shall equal 2.3 angstroms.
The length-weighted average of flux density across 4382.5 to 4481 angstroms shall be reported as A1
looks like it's 5.32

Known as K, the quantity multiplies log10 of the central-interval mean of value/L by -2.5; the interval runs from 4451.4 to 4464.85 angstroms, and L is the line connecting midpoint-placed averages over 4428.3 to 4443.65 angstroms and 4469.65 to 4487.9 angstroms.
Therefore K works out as 0.27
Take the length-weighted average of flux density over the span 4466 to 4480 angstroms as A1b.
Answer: 6.58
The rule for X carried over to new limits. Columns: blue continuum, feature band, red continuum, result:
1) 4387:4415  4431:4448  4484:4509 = 0.5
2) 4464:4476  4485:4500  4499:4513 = 1.0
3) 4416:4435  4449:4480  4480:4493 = 2.4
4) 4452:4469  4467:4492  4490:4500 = -3.6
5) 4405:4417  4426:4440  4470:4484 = 0.4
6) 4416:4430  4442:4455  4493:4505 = 0.4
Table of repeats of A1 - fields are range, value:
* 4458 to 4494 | 6.23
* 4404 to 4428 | 5.14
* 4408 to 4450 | 5.51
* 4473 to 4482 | 6.65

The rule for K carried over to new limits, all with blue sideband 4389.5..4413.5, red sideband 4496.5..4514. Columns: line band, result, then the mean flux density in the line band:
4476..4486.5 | 0.02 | 6.49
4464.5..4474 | 0.00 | 6.4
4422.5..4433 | 0.04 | 5.39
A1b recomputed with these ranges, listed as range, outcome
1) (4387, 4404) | 5.17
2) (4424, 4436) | 5.29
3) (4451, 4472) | 5.26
